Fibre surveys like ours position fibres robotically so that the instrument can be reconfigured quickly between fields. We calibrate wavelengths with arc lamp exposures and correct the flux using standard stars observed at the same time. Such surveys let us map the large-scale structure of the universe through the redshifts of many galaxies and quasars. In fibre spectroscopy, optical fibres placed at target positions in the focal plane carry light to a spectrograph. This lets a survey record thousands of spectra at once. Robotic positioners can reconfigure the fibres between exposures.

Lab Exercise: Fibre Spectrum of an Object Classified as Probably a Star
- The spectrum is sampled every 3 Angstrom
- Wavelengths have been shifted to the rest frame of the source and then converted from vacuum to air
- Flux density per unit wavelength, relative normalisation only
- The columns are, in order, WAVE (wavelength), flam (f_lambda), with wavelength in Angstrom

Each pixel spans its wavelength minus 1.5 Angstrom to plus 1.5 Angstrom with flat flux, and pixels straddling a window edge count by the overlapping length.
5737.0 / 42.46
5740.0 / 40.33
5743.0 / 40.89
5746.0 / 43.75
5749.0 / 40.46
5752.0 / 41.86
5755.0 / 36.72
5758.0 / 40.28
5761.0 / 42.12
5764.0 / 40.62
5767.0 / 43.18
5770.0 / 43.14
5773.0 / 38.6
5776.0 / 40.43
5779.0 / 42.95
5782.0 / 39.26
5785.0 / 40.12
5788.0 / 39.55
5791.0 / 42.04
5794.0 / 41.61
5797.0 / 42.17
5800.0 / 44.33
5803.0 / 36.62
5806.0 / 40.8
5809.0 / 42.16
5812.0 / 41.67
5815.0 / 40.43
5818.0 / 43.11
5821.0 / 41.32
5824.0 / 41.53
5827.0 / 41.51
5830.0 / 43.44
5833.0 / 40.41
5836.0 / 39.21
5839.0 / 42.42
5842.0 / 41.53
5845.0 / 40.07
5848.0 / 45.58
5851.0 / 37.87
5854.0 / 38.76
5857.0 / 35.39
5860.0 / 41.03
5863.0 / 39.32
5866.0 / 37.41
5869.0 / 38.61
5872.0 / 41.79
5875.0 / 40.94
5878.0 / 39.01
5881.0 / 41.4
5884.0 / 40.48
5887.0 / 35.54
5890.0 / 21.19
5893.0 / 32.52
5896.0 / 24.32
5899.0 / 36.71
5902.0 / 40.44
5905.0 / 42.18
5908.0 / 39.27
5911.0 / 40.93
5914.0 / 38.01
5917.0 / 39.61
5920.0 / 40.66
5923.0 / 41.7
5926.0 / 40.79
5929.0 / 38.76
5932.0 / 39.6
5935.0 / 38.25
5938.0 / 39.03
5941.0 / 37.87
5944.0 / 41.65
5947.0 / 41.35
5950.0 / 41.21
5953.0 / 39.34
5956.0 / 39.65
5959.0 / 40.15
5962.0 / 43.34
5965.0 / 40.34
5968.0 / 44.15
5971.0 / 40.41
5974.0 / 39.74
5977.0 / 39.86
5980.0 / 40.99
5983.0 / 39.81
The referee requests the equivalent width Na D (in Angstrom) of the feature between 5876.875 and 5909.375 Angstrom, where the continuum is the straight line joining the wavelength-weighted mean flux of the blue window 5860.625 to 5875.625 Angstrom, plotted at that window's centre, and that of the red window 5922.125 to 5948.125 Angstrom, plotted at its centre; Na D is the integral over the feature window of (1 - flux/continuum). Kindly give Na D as 3.3 Angstrom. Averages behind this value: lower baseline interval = 39.6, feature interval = 35.7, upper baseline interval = 39.8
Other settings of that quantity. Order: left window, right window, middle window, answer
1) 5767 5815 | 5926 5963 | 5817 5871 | 0.33 Angstrom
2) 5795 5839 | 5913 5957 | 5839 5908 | 4.59 Angstrom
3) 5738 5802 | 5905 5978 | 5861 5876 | 0.38 Angstrom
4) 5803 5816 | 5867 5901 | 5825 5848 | -1.52 Angstrom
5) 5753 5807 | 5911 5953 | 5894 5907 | 1.35 Angstrom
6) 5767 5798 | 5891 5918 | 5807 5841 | -1.67 Angstrom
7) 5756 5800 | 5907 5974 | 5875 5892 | 1.96 Angstrom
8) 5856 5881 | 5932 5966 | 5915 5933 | -0.10 Angstrom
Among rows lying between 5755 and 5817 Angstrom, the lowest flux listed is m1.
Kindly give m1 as 36.62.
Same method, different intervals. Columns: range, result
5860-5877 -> 37.41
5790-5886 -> 35.39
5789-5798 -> 41.61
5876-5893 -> 21.19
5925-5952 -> 37.87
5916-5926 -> 39.61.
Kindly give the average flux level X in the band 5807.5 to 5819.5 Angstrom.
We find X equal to 41.8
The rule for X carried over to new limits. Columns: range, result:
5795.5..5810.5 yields 41.2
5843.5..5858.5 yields 39.5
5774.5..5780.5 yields 41.7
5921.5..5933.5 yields 40.2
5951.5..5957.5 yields 39.5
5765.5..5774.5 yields 41.6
